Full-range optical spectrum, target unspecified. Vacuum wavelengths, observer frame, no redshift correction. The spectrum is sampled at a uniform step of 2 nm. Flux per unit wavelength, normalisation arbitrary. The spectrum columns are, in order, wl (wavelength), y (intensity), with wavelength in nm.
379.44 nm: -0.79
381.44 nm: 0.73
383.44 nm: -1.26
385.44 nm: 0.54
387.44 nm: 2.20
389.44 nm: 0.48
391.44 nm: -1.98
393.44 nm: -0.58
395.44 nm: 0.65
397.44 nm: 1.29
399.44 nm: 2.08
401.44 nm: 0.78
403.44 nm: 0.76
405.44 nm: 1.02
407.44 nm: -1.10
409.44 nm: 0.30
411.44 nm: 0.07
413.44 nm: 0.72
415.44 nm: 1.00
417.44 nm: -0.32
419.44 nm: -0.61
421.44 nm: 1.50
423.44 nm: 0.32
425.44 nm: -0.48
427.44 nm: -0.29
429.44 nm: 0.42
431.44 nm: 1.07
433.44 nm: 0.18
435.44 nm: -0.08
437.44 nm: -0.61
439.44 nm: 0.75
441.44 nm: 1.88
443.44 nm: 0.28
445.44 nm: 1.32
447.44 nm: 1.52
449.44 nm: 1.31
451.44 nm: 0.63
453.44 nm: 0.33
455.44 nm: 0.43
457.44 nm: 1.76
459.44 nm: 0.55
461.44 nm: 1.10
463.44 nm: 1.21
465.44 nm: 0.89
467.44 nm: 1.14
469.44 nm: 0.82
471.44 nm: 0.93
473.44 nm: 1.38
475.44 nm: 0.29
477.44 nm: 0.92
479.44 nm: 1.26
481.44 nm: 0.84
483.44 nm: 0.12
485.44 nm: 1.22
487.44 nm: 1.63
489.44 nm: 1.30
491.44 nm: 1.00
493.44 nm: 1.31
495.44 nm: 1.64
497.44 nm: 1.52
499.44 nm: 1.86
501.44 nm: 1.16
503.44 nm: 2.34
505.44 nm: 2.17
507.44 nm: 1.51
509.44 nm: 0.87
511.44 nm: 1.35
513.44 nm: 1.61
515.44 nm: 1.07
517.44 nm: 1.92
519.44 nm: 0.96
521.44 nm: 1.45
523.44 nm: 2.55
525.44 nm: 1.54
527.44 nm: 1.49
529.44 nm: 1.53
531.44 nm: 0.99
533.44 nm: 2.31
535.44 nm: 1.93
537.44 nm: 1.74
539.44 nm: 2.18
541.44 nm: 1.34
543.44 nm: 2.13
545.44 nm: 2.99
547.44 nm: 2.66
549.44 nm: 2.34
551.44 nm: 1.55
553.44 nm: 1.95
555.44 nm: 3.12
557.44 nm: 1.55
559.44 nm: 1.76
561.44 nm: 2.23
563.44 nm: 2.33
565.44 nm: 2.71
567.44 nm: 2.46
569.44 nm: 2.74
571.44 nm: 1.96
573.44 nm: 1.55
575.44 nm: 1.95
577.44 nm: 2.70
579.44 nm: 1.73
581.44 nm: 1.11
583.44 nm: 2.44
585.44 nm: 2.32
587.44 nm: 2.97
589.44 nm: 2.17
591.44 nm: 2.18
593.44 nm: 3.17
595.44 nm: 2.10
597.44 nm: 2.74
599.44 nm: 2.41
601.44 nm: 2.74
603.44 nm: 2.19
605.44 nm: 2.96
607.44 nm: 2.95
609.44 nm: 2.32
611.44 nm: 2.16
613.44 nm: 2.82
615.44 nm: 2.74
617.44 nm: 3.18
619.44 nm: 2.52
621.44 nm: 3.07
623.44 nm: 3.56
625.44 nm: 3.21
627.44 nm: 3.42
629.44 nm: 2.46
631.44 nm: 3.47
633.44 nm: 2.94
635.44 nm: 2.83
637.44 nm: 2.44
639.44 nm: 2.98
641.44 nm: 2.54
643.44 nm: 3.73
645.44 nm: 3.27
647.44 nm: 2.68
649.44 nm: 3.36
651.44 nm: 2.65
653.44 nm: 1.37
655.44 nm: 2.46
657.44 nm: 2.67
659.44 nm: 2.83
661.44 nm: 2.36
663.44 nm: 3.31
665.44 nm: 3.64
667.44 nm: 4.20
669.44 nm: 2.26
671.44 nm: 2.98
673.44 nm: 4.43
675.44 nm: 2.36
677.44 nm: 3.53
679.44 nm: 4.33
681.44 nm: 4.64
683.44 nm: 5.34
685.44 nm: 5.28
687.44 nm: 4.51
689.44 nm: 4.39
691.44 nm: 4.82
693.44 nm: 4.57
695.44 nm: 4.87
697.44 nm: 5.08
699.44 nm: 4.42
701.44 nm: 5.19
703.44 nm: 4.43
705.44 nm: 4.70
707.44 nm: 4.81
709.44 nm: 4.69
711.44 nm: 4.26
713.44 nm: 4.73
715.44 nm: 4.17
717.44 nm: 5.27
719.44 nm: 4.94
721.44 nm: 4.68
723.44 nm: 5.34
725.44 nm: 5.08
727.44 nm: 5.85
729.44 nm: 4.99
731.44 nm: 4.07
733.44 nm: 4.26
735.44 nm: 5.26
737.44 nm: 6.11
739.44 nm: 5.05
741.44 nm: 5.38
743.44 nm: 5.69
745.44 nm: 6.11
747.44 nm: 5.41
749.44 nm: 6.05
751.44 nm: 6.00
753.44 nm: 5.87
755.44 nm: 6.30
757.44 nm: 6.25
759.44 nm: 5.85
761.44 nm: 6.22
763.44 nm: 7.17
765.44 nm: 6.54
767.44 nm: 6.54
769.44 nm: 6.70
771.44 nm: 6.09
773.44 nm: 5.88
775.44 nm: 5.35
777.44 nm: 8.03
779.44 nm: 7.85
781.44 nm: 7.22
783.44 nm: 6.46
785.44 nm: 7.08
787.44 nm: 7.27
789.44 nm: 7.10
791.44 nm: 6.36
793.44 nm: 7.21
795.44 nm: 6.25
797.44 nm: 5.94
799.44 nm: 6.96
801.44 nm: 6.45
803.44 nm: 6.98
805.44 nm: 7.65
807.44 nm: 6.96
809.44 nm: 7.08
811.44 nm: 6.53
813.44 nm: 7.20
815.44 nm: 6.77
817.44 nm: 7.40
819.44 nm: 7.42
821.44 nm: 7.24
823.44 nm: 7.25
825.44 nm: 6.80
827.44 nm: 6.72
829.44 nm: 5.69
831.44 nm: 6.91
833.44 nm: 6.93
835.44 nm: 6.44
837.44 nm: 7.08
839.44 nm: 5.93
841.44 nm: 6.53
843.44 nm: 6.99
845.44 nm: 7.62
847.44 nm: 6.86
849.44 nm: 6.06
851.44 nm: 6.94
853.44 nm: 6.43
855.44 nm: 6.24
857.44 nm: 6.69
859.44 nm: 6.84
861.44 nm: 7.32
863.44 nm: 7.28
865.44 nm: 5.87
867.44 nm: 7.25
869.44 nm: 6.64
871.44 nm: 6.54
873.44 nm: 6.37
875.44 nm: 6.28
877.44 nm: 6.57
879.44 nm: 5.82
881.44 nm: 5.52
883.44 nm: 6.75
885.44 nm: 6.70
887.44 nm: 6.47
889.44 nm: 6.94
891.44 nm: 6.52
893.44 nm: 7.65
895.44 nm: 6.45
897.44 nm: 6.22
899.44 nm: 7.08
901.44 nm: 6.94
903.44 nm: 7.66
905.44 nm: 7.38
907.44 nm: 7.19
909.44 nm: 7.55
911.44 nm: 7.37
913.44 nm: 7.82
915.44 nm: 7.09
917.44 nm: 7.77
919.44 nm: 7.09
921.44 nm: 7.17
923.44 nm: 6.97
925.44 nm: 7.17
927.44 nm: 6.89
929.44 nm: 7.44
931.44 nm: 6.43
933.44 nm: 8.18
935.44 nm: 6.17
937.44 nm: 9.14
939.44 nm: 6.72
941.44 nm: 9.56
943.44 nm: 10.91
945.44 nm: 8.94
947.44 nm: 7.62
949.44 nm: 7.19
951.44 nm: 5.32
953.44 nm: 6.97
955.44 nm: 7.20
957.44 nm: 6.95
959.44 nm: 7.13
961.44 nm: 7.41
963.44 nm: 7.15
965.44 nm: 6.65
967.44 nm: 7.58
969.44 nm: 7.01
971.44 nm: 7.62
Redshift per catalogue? 0.703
